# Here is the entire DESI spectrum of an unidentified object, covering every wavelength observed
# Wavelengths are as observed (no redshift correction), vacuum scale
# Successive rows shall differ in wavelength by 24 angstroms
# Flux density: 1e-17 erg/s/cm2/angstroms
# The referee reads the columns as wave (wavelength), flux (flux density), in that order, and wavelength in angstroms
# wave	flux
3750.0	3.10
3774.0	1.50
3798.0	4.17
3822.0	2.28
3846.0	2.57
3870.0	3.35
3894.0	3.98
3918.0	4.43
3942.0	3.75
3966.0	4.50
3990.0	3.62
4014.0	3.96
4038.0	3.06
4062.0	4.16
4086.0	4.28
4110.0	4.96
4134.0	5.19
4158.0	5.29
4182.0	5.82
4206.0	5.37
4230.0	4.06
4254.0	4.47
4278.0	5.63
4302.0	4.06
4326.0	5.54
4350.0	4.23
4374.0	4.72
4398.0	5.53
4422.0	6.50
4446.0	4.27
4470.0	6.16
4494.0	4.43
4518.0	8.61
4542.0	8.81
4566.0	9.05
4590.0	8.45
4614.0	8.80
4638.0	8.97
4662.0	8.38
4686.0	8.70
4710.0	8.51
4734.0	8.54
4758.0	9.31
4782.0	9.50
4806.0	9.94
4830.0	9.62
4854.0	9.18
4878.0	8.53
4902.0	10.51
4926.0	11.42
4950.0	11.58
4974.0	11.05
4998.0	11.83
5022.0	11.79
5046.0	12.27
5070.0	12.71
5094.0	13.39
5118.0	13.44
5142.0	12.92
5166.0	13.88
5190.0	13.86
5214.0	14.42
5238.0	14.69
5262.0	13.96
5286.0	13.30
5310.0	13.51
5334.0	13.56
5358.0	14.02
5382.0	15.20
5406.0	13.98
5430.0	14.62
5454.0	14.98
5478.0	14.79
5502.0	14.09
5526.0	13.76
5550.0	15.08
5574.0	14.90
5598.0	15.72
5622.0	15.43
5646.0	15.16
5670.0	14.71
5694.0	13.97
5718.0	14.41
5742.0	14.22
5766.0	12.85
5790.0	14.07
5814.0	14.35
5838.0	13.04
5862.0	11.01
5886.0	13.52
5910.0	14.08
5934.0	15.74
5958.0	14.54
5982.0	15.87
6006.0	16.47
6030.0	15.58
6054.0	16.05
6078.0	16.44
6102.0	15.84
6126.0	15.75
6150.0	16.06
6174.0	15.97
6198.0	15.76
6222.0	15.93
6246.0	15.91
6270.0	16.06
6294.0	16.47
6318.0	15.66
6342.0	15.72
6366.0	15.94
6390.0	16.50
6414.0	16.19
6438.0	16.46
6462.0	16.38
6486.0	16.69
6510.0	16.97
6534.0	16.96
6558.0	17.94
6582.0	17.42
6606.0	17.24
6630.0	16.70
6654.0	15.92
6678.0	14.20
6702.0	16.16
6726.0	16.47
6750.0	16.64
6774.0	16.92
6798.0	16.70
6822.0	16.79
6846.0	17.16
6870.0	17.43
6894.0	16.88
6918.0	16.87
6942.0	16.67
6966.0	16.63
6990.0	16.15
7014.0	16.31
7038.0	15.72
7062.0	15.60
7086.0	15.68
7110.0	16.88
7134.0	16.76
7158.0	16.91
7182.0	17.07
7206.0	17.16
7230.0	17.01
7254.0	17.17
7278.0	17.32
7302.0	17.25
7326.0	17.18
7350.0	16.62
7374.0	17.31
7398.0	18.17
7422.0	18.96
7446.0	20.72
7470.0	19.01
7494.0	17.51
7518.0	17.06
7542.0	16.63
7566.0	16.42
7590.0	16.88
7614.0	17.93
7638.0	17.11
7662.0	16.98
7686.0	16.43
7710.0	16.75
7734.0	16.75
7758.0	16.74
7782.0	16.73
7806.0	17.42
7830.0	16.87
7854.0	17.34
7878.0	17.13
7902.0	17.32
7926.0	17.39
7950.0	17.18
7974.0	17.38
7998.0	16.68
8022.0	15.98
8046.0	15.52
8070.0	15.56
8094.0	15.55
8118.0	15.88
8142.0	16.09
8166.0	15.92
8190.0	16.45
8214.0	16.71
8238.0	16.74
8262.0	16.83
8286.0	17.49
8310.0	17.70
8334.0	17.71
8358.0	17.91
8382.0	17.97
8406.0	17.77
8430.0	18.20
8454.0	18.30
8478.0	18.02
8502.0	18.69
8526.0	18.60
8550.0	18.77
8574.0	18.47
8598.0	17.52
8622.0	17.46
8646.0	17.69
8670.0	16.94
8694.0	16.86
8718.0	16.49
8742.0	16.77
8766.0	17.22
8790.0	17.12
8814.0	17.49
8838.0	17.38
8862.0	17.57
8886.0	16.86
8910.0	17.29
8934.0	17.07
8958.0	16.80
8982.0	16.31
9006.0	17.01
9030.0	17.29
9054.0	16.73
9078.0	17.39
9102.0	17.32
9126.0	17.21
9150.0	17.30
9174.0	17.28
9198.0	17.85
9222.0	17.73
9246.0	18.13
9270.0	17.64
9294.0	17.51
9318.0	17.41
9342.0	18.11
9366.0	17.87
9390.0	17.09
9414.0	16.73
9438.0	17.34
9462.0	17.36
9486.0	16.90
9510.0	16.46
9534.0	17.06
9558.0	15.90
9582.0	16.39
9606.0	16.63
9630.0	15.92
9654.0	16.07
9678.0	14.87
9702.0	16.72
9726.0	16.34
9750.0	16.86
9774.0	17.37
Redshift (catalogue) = 0.132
